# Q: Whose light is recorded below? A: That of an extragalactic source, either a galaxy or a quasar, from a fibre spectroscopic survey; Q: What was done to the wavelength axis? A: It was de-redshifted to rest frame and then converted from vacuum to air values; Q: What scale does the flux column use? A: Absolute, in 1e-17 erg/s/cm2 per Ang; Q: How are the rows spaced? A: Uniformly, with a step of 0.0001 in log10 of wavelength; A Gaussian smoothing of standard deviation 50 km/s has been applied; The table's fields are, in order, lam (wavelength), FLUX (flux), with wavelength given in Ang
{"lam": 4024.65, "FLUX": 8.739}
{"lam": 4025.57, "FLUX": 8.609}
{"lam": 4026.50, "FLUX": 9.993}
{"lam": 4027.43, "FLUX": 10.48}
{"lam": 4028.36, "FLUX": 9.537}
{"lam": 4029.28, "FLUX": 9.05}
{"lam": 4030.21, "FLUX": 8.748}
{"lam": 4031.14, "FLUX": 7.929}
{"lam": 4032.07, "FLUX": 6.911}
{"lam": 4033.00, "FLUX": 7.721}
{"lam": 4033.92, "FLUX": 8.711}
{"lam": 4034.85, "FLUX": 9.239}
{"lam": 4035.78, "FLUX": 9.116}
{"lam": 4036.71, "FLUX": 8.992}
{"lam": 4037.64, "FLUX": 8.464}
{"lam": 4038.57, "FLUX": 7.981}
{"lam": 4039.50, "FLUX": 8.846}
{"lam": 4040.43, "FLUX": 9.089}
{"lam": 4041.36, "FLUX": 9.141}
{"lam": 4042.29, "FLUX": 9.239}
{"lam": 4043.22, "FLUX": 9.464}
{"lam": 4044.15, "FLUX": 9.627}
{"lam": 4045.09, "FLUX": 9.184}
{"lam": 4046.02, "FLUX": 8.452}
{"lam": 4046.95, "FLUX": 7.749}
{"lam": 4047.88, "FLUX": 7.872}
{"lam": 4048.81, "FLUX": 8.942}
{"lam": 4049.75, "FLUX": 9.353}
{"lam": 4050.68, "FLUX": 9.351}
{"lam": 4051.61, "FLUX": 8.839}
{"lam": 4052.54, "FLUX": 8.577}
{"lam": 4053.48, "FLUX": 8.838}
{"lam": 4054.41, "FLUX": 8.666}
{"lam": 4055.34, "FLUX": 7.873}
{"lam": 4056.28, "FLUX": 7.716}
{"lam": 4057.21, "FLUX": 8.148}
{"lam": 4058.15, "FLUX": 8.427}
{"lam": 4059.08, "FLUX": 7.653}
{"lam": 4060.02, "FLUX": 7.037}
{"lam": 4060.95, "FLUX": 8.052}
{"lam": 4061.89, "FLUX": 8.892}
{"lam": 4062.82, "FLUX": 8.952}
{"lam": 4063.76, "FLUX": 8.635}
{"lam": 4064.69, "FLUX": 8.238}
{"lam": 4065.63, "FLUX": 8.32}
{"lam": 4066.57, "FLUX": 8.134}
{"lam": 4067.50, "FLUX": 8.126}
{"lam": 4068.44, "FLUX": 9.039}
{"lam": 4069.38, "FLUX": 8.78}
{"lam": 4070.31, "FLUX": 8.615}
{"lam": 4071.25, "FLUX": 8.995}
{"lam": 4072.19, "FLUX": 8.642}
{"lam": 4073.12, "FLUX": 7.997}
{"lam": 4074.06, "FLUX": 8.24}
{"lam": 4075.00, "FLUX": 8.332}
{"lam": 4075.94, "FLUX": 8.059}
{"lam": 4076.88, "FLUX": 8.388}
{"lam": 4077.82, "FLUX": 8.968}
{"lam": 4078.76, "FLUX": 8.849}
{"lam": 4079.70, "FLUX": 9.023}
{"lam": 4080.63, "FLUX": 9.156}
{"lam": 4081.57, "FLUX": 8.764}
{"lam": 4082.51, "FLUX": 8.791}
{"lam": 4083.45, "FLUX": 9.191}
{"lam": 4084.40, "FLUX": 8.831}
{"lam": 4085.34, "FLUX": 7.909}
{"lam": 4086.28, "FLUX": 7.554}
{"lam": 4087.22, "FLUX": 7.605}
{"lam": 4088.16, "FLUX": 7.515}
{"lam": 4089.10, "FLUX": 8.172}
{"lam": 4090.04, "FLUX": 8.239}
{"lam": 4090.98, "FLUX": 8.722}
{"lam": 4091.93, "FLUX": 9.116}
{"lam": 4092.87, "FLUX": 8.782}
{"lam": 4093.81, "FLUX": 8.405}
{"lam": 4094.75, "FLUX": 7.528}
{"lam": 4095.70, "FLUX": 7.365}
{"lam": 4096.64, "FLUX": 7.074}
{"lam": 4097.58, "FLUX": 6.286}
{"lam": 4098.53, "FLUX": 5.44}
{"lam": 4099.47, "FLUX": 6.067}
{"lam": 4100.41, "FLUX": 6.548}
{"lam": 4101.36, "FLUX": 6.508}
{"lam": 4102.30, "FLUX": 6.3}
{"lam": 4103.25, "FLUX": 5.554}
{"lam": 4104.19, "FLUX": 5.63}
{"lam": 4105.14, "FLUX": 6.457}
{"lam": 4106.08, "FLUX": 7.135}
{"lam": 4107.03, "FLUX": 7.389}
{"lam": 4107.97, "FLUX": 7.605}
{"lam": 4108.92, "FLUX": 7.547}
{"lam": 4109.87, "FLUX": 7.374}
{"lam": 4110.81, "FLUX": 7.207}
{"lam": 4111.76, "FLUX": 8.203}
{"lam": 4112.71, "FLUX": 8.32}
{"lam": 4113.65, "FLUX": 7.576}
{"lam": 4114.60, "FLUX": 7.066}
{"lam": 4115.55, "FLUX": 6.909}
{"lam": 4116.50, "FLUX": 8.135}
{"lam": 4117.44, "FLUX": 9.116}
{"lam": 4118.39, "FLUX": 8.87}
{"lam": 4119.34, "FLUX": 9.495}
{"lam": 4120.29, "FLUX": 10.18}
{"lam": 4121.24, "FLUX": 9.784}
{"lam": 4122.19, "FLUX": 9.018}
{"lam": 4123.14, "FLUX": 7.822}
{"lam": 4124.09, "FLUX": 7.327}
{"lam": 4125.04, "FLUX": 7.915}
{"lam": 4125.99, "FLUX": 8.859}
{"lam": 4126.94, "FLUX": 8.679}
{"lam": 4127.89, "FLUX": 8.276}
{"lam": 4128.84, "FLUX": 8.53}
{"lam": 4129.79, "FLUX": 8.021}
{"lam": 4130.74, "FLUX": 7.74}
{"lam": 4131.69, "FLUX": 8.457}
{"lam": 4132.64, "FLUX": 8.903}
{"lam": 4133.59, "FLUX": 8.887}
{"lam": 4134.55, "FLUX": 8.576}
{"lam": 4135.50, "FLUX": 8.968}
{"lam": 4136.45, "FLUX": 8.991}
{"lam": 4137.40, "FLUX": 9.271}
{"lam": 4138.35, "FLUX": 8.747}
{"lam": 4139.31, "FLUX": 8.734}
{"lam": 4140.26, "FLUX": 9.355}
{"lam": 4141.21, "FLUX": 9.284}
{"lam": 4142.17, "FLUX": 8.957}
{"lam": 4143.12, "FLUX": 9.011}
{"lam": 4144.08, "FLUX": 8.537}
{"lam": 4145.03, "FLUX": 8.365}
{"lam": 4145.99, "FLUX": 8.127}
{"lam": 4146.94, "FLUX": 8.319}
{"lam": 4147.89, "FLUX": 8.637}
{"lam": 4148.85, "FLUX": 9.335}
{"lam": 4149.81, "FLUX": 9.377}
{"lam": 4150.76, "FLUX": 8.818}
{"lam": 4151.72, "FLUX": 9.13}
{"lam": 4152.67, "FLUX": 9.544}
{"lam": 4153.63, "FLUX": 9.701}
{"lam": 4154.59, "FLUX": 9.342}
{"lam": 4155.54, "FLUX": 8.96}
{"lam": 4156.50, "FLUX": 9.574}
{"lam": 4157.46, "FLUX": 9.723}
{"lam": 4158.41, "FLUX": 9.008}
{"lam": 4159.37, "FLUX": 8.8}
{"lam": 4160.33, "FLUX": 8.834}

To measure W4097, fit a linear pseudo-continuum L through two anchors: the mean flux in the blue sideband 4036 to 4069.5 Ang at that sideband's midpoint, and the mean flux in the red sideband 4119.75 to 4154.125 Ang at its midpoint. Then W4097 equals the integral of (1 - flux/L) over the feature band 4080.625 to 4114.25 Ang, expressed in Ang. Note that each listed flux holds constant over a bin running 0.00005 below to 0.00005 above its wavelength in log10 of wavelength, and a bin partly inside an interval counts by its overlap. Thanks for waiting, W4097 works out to 4.5 Ang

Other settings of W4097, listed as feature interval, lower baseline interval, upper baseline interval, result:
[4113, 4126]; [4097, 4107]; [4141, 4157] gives -2.0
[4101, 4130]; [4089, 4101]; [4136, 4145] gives 1.2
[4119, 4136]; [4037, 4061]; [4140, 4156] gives 0.5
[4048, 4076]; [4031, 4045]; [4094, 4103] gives -2.0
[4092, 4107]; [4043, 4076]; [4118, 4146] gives 3.1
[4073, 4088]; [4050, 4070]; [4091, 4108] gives -1.6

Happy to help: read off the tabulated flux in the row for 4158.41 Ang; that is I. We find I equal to 9.008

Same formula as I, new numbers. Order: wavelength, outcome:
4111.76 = 8.203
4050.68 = 9.351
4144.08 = 8.537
